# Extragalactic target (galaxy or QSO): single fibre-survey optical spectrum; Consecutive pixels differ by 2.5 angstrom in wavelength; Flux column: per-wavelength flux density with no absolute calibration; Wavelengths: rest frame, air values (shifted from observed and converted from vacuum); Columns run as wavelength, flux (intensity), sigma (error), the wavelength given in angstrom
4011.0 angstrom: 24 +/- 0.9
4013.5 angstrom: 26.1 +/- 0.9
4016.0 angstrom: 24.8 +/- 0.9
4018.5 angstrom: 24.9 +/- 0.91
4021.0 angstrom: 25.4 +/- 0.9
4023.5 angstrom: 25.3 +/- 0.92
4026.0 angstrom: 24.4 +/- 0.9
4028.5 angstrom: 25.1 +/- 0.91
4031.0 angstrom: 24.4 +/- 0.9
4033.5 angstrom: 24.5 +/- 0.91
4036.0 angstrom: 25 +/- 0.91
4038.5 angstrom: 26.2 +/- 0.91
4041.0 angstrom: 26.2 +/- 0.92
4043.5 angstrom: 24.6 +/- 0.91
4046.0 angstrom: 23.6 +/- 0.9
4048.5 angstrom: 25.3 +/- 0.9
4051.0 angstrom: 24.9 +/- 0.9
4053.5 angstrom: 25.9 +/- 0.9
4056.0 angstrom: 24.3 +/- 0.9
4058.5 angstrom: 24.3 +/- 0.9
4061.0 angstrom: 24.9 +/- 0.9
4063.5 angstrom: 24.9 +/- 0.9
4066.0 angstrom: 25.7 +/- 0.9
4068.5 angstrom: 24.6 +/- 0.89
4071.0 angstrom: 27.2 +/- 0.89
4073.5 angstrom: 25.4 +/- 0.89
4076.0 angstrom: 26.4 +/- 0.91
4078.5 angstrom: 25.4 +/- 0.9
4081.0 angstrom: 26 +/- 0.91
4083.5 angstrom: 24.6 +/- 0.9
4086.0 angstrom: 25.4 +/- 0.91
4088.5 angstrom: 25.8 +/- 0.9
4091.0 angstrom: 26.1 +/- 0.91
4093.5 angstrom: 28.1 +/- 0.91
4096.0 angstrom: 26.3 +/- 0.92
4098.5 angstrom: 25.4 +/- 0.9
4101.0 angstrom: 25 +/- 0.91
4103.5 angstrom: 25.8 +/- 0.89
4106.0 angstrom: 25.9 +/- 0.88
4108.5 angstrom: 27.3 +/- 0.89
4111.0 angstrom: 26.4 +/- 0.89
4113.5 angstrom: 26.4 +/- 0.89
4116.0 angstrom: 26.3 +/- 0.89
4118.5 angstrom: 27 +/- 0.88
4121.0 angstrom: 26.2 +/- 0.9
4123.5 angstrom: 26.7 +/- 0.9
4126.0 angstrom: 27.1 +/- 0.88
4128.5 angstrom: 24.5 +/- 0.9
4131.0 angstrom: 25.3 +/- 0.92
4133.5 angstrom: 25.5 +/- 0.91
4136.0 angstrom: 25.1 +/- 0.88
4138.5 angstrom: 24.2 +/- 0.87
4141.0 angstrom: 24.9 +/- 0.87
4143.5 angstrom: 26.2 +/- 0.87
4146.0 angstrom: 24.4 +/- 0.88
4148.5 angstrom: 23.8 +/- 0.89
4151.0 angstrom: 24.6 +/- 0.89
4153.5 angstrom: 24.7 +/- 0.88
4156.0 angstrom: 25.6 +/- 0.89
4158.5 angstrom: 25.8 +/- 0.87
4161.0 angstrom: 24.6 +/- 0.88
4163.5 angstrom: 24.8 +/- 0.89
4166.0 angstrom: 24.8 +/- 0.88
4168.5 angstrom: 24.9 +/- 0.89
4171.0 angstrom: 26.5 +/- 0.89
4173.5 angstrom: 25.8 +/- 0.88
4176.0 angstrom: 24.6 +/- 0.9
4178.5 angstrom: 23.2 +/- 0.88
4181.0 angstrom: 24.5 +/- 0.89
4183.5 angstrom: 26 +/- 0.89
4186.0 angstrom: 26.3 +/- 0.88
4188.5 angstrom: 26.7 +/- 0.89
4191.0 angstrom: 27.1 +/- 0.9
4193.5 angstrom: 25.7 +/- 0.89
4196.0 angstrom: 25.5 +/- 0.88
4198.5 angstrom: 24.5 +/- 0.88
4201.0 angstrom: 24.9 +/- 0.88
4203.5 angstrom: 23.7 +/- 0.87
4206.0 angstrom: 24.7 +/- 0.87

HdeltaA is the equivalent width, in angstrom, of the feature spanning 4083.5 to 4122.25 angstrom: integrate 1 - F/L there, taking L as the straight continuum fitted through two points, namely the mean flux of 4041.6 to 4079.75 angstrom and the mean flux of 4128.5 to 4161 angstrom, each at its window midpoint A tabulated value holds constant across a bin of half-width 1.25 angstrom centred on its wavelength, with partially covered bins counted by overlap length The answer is -1.7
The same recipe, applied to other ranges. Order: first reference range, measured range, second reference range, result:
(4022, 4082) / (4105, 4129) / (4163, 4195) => -1.1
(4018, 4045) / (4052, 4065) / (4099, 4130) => 0.3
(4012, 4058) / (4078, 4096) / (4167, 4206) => -0.6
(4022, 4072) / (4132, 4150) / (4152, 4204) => 0.2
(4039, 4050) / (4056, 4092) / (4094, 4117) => 0.2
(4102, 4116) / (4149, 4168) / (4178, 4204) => 0.6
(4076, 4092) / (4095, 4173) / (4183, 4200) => 0.7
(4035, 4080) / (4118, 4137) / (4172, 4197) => -0.4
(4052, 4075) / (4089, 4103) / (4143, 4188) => -0.5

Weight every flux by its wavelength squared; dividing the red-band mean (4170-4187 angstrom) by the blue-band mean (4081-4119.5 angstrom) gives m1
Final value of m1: 1.00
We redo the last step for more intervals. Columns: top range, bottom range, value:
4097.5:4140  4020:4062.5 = 1.08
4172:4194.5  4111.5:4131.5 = 1.00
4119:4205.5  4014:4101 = 1.05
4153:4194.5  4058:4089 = 1.05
